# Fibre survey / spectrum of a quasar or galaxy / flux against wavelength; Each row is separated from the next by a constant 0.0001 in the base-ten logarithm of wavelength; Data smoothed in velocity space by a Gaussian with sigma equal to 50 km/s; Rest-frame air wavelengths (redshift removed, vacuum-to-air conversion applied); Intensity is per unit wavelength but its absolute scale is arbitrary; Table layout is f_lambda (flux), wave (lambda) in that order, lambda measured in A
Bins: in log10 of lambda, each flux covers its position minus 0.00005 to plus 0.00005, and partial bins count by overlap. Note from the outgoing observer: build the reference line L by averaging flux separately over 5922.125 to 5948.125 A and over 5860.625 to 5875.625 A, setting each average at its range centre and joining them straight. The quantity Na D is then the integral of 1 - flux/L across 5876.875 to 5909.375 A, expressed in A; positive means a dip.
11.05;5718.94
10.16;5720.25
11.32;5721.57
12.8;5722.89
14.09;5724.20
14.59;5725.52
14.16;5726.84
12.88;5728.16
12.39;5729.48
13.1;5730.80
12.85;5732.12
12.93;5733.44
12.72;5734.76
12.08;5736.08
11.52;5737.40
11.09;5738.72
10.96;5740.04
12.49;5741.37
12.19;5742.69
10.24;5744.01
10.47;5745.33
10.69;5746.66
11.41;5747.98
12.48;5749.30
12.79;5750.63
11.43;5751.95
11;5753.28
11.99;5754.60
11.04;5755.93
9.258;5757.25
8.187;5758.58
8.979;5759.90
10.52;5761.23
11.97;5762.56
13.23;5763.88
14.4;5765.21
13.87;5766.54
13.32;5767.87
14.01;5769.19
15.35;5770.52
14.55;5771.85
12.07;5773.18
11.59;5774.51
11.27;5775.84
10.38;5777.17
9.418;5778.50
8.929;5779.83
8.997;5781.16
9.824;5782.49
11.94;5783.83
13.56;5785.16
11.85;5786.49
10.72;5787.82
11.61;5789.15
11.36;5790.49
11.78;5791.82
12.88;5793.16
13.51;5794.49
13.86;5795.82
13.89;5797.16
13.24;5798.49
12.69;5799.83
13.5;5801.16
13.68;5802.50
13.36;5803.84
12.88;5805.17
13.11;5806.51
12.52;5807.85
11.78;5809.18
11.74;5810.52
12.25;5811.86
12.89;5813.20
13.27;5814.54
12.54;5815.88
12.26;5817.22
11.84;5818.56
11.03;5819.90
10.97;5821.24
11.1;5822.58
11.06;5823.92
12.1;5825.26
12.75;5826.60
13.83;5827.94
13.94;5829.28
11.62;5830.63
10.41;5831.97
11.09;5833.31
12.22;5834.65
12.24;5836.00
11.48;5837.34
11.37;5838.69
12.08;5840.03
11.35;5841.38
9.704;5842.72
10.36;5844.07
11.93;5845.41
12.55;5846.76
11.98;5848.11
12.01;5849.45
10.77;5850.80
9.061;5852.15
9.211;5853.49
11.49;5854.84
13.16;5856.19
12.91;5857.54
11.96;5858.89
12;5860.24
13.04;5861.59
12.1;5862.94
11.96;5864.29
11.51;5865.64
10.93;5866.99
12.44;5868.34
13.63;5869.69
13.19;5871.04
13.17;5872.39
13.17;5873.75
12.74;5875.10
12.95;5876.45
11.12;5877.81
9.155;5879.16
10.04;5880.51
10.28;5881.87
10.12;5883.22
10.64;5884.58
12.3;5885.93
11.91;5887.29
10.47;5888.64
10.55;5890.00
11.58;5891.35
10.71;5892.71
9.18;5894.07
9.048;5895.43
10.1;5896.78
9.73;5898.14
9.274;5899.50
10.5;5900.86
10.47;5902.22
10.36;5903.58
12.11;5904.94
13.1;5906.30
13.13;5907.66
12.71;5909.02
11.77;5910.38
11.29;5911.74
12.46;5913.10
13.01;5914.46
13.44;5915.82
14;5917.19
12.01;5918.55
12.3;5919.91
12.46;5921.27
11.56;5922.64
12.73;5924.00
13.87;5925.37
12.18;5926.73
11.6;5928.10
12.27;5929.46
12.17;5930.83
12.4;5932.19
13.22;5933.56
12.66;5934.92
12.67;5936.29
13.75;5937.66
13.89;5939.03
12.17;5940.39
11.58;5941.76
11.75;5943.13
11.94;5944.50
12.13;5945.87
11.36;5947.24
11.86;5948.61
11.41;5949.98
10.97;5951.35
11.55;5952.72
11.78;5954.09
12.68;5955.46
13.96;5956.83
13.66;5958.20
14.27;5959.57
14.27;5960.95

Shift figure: 4.45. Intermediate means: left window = 12.5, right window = 12.4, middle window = 10.8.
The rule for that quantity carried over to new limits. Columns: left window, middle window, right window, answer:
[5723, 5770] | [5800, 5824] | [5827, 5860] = -1.2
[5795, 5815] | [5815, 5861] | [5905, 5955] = 4.1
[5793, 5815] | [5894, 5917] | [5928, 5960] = 2.2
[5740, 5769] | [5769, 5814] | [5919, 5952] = -2.1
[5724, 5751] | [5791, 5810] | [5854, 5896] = -1.7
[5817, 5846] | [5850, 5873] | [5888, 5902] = -2.1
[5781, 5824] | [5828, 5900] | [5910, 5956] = 5.2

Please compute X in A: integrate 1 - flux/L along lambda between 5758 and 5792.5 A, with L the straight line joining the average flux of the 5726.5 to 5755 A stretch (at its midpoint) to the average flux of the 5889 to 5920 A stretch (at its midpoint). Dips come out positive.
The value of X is 0.5 A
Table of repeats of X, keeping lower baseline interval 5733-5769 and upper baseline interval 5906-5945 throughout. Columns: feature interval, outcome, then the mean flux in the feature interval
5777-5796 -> 0.8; 11.3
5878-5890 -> 1.7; 10.6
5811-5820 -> -0.3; 12.4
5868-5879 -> -0.3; 12.6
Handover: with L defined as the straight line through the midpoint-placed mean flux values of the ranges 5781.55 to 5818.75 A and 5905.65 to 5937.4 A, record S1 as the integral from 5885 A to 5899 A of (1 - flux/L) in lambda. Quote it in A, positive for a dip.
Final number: 2.2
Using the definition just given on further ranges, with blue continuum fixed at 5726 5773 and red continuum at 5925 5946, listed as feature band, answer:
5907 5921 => -0.2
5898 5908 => 1.1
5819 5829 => 0.3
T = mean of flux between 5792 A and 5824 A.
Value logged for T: 12.6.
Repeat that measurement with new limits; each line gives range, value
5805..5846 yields 11.9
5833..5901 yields 11.3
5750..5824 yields 12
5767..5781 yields 12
